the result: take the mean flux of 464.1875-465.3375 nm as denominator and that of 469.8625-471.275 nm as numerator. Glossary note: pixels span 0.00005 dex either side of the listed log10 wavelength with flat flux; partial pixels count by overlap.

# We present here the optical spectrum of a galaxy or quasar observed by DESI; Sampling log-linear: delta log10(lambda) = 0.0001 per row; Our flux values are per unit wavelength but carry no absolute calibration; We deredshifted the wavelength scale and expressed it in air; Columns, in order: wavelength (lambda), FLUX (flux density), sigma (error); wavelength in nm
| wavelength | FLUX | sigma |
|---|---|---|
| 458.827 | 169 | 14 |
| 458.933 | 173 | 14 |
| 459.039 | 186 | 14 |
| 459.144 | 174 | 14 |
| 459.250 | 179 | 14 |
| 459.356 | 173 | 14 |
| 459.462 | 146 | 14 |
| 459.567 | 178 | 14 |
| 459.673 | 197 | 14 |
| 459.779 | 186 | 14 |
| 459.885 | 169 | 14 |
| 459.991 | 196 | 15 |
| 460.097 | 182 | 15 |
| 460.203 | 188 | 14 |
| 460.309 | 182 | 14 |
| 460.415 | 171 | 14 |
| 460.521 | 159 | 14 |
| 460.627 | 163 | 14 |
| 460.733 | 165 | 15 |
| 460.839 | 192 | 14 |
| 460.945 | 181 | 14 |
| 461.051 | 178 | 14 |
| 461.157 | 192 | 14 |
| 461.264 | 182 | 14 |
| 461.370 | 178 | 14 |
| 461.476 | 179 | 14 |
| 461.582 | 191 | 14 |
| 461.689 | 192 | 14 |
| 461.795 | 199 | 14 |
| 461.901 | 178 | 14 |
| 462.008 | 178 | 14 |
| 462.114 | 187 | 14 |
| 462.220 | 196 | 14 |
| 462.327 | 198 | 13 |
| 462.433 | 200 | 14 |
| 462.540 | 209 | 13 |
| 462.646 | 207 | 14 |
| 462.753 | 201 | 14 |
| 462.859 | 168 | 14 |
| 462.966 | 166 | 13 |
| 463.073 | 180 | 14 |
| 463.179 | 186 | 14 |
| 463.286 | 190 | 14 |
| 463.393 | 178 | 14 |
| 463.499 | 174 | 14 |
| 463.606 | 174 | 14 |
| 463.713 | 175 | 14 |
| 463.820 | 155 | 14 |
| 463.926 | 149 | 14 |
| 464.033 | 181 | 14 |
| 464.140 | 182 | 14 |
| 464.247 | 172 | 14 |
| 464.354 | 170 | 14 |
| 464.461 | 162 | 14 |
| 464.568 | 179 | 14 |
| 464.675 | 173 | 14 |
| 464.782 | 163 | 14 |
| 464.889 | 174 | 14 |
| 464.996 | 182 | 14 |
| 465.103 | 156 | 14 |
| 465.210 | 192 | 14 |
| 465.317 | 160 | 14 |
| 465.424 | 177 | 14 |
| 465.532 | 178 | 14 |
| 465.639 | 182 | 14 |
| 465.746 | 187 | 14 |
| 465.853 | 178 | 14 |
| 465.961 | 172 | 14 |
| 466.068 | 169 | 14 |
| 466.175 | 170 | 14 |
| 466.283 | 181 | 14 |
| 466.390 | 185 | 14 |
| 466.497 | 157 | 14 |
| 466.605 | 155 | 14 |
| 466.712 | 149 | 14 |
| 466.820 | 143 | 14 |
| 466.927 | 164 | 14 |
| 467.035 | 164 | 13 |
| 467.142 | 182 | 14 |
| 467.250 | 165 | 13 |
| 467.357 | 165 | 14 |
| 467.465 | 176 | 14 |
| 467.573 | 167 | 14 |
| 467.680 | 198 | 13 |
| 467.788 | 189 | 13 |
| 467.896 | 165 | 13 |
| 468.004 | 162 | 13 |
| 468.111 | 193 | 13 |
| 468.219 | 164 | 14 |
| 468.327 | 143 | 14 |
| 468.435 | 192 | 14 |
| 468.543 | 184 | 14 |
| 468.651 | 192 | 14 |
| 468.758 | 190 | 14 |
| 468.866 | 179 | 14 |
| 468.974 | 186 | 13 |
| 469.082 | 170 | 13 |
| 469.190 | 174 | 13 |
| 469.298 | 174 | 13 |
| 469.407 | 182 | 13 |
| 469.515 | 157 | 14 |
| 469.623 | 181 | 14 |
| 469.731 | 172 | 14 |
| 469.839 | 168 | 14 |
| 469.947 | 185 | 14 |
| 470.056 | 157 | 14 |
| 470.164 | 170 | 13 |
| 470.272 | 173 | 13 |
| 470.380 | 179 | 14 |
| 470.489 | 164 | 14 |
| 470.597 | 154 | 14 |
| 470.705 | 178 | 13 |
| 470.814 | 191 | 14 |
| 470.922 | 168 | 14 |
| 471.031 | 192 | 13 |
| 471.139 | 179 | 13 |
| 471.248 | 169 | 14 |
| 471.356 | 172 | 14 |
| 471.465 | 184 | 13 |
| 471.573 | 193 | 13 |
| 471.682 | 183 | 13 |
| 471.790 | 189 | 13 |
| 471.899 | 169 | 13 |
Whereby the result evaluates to 1.01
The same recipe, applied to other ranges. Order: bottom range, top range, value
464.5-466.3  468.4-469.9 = 1.02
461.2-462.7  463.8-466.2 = 0.90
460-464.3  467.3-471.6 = 0.97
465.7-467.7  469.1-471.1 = 1.02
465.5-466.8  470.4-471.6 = 1.03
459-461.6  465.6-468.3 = 0.96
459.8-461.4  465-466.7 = 0.97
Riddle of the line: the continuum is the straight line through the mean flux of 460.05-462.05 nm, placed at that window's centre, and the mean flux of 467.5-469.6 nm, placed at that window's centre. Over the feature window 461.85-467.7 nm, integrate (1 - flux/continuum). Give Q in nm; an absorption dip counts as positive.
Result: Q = 0.108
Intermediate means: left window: 181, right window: 177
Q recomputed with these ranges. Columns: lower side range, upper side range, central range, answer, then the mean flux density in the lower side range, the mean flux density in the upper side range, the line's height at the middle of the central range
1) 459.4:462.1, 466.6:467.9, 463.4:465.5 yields 0.03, 180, 168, 174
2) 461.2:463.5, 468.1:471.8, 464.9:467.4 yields 0.16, 187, 176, 182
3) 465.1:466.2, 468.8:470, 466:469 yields 0.05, 176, 175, 176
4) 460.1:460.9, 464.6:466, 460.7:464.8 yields -0.15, 175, 175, 175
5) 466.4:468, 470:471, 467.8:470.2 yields -0.08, 167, 171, 169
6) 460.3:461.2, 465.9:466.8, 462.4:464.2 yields -0.10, 176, 166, 171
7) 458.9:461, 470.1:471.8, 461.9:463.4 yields -0.10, 177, 177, 177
